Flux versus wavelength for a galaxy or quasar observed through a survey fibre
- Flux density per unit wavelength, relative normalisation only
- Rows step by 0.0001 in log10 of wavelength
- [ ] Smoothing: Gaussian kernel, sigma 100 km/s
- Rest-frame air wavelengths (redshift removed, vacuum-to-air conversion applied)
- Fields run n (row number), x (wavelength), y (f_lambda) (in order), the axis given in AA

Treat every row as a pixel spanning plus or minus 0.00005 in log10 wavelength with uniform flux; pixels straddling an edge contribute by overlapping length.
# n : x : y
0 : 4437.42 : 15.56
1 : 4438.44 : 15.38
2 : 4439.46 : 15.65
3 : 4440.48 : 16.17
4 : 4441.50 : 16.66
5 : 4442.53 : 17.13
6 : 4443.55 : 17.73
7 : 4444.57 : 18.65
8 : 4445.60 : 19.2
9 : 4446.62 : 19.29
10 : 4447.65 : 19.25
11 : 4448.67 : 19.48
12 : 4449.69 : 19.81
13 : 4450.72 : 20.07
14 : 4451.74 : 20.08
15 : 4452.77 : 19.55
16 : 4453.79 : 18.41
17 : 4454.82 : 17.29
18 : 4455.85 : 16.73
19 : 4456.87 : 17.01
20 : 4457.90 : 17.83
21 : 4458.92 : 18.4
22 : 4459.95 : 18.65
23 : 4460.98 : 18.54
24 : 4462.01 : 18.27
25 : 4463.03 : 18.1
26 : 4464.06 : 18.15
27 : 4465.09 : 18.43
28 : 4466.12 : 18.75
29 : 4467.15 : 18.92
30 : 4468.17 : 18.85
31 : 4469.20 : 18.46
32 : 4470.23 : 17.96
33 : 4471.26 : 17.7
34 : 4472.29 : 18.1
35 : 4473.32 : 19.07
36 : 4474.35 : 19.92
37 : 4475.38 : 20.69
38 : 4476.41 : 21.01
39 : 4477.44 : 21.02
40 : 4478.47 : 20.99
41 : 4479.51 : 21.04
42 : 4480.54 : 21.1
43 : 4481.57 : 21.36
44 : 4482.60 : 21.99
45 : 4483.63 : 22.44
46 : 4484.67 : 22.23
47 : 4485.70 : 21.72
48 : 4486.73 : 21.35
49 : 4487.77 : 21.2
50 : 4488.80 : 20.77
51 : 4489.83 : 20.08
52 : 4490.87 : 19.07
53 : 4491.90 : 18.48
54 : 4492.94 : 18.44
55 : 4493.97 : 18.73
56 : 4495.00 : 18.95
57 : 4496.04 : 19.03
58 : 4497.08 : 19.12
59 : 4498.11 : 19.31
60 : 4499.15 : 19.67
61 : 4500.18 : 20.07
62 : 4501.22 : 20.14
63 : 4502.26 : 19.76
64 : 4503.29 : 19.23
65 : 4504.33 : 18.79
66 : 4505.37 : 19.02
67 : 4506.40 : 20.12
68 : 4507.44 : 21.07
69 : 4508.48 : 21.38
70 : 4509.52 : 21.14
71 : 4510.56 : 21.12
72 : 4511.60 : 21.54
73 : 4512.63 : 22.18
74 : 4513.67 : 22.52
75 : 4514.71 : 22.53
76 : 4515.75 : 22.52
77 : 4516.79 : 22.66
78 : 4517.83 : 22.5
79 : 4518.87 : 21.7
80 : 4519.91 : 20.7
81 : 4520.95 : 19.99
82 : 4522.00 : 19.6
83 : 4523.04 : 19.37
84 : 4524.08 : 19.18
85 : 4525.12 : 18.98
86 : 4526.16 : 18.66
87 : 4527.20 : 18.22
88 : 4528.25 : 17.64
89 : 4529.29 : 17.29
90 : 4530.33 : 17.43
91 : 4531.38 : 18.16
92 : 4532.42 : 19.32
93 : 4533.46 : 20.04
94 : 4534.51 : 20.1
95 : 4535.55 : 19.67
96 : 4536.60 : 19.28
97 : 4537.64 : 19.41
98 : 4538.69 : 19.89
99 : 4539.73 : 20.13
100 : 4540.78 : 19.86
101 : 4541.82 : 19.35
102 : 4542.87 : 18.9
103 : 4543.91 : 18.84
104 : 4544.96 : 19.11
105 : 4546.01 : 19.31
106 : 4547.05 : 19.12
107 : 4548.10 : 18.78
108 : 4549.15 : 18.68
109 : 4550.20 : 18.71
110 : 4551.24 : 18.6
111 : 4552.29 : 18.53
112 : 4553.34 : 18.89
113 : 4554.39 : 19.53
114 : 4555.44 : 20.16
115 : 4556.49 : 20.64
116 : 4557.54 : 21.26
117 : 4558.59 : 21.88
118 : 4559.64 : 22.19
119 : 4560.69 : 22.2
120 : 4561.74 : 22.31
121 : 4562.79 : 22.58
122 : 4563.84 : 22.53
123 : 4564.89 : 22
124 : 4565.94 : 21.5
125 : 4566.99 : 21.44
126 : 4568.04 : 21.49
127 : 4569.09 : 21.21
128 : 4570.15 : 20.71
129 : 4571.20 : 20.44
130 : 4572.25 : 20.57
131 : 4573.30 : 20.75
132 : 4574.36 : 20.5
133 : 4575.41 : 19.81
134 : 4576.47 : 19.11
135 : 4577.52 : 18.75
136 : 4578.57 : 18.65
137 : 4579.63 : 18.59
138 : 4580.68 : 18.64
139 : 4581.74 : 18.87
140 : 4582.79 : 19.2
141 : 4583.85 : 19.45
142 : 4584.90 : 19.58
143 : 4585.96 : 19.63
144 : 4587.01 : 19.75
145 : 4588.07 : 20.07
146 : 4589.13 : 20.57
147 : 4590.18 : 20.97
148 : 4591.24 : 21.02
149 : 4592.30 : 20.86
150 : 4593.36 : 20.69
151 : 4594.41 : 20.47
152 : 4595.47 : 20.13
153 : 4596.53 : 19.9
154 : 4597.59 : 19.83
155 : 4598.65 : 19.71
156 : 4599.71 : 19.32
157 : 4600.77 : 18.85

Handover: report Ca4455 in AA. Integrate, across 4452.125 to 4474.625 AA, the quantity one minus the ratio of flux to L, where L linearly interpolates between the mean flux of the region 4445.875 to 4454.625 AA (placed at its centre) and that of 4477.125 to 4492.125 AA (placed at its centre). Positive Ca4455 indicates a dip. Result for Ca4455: 1.9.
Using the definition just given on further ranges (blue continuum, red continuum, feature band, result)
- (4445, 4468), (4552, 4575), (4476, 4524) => -2.4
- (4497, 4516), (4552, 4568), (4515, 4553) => 2.6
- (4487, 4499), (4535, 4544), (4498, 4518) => -1.5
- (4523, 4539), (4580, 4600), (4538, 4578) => -1.9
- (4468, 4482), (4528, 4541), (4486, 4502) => -0.1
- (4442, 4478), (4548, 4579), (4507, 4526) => -1.3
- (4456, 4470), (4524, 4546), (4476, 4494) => -2.2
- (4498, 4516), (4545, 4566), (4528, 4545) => 1.2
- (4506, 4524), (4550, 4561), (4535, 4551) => 1.0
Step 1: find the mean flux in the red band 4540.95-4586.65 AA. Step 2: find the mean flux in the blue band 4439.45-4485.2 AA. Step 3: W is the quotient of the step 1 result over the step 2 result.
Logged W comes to 1.05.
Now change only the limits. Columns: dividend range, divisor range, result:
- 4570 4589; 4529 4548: 1.02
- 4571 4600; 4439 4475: 1.08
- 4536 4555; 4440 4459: 1.04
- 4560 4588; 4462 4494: 1.03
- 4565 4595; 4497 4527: 0.98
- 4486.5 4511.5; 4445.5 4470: 1.06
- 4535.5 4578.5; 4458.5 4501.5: 1.03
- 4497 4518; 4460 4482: 1.08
